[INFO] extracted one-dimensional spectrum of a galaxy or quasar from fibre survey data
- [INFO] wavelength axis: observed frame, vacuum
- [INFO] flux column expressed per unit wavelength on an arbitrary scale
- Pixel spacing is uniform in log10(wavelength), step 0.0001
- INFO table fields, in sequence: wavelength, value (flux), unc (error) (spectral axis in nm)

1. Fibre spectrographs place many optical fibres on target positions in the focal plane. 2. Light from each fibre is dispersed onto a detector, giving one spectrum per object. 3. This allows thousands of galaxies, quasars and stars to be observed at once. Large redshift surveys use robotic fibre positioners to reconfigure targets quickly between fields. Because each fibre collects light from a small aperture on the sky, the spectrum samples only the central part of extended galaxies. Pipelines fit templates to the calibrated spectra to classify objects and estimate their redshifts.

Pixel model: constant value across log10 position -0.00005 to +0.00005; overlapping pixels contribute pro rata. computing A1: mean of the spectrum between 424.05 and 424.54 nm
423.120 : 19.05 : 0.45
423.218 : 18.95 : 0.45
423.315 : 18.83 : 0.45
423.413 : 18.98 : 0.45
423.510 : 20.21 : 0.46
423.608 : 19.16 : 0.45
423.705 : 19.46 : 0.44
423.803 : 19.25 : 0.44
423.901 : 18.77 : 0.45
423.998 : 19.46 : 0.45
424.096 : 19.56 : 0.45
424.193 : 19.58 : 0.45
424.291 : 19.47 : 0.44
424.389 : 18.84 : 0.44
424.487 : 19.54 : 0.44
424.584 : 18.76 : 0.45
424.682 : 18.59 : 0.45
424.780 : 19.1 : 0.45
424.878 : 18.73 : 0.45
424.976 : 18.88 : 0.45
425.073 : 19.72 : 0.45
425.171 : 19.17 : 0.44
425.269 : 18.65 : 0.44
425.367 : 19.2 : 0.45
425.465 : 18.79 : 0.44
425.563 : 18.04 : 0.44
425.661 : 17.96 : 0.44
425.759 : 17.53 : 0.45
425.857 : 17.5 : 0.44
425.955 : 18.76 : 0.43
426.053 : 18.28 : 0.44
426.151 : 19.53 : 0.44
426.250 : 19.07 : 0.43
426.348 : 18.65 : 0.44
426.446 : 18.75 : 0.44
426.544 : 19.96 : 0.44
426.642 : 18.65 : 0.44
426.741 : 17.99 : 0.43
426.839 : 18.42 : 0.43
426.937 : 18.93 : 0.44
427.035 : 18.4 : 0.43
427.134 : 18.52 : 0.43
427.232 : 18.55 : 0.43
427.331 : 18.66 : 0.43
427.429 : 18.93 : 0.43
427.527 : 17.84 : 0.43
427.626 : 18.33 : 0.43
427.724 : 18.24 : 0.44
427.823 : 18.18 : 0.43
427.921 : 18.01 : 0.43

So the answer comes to 19.4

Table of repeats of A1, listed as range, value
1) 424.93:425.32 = 19.1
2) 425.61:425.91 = 17.7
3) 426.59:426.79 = 18.3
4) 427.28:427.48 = 18.8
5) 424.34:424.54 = 19.2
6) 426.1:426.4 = 19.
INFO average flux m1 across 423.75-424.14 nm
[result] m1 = 19.2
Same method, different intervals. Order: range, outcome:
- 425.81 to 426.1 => 18.2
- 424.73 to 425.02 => 18.9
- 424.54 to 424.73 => 18.7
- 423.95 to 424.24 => 19.6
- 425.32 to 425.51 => 19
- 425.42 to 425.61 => 18.4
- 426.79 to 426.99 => 18.7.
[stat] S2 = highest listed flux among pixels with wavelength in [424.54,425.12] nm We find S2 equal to 19.72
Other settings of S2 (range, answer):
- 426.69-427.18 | 18.93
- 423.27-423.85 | 20.21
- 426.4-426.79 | 19.96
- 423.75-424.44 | 19.58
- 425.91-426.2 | 19.53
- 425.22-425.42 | 19.2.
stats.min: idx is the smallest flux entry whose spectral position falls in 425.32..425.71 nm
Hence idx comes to 17.96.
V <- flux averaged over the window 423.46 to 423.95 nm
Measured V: 19.4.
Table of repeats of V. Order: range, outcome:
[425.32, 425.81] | 18.3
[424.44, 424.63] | 19.2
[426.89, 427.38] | 18.6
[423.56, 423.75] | 19.4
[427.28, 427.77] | 18.4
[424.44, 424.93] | 18.9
